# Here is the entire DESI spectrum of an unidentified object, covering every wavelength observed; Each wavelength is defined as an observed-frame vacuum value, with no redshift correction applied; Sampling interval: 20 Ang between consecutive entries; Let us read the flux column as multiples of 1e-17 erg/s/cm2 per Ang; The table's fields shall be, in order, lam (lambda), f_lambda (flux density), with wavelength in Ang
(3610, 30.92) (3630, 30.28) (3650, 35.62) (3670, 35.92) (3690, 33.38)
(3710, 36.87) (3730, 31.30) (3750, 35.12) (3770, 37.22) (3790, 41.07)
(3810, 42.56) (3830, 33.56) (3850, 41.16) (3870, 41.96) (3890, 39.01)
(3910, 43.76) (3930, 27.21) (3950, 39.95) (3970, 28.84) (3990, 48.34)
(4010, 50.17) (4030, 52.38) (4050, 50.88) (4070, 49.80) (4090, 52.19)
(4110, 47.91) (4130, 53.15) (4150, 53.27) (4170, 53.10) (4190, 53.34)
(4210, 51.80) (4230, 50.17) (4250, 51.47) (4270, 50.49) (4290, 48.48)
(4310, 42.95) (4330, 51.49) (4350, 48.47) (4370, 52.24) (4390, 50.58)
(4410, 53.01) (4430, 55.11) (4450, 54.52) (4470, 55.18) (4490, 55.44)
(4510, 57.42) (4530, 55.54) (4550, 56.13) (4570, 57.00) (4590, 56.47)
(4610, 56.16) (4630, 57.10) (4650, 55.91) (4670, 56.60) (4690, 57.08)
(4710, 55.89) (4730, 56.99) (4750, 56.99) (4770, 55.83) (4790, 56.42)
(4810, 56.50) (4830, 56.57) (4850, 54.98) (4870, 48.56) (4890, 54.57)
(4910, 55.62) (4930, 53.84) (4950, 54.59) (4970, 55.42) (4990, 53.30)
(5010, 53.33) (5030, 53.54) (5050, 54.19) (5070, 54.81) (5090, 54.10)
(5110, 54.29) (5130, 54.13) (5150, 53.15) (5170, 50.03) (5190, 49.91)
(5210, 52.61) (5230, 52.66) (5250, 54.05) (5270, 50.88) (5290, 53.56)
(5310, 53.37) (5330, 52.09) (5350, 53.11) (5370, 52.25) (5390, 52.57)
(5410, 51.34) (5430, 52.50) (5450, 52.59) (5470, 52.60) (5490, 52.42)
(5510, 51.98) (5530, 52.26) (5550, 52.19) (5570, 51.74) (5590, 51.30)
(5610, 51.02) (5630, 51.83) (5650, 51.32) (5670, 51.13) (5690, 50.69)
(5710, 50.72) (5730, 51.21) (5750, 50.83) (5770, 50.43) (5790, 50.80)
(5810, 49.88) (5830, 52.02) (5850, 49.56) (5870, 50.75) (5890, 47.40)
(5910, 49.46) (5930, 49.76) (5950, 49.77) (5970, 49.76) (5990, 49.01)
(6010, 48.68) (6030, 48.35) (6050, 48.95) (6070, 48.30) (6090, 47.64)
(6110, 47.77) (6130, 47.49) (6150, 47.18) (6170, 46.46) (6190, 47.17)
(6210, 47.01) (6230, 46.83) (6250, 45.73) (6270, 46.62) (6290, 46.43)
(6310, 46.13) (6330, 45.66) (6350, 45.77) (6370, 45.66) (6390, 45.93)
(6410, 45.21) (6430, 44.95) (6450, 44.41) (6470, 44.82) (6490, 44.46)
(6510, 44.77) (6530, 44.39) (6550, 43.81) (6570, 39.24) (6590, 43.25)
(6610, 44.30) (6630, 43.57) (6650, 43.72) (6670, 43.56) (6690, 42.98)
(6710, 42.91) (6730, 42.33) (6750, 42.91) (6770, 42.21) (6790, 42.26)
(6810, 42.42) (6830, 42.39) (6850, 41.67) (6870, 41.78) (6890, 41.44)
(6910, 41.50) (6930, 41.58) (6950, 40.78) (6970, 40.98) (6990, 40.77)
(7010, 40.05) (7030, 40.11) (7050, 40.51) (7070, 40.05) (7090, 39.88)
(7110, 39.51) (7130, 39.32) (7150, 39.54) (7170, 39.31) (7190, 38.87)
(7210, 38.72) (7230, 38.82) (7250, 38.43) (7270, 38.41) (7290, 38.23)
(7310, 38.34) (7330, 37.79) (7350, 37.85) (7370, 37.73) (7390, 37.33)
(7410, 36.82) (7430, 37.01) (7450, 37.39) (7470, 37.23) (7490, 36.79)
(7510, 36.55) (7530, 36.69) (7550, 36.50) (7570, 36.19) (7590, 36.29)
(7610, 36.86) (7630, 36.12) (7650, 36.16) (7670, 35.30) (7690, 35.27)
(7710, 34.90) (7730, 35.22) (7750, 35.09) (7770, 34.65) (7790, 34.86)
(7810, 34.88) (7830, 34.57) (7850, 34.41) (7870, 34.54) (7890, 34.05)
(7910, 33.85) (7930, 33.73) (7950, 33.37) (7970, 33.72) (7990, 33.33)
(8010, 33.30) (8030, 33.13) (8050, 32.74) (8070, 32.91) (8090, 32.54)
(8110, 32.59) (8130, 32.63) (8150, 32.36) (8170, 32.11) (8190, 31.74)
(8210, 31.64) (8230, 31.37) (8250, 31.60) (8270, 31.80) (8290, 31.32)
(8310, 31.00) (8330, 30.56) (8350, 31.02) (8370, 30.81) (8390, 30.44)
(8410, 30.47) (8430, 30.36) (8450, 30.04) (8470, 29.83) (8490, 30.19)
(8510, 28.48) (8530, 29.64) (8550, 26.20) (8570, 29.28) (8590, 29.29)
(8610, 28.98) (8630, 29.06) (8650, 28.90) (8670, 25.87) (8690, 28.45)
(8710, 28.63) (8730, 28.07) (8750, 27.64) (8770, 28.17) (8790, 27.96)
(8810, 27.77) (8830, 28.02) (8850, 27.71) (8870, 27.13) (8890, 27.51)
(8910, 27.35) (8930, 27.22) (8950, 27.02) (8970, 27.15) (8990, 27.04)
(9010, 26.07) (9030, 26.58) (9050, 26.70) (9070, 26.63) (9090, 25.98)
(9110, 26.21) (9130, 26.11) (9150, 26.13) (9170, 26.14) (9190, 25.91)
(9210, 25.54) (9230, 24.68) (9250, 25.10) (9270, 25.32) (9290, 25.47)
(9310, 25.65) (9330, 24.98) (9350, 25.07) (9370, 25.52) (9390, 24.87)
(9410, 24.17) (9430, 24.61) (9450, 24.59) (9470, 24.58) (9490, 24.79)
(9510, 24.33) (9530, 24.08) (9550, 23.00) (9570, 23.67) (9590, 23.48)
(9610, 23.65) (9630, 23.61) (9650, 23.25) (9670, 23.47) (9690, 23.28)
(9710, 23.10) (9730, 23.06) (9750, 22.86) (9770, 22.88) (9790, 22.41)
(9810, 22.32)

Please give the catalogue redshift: 0.00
